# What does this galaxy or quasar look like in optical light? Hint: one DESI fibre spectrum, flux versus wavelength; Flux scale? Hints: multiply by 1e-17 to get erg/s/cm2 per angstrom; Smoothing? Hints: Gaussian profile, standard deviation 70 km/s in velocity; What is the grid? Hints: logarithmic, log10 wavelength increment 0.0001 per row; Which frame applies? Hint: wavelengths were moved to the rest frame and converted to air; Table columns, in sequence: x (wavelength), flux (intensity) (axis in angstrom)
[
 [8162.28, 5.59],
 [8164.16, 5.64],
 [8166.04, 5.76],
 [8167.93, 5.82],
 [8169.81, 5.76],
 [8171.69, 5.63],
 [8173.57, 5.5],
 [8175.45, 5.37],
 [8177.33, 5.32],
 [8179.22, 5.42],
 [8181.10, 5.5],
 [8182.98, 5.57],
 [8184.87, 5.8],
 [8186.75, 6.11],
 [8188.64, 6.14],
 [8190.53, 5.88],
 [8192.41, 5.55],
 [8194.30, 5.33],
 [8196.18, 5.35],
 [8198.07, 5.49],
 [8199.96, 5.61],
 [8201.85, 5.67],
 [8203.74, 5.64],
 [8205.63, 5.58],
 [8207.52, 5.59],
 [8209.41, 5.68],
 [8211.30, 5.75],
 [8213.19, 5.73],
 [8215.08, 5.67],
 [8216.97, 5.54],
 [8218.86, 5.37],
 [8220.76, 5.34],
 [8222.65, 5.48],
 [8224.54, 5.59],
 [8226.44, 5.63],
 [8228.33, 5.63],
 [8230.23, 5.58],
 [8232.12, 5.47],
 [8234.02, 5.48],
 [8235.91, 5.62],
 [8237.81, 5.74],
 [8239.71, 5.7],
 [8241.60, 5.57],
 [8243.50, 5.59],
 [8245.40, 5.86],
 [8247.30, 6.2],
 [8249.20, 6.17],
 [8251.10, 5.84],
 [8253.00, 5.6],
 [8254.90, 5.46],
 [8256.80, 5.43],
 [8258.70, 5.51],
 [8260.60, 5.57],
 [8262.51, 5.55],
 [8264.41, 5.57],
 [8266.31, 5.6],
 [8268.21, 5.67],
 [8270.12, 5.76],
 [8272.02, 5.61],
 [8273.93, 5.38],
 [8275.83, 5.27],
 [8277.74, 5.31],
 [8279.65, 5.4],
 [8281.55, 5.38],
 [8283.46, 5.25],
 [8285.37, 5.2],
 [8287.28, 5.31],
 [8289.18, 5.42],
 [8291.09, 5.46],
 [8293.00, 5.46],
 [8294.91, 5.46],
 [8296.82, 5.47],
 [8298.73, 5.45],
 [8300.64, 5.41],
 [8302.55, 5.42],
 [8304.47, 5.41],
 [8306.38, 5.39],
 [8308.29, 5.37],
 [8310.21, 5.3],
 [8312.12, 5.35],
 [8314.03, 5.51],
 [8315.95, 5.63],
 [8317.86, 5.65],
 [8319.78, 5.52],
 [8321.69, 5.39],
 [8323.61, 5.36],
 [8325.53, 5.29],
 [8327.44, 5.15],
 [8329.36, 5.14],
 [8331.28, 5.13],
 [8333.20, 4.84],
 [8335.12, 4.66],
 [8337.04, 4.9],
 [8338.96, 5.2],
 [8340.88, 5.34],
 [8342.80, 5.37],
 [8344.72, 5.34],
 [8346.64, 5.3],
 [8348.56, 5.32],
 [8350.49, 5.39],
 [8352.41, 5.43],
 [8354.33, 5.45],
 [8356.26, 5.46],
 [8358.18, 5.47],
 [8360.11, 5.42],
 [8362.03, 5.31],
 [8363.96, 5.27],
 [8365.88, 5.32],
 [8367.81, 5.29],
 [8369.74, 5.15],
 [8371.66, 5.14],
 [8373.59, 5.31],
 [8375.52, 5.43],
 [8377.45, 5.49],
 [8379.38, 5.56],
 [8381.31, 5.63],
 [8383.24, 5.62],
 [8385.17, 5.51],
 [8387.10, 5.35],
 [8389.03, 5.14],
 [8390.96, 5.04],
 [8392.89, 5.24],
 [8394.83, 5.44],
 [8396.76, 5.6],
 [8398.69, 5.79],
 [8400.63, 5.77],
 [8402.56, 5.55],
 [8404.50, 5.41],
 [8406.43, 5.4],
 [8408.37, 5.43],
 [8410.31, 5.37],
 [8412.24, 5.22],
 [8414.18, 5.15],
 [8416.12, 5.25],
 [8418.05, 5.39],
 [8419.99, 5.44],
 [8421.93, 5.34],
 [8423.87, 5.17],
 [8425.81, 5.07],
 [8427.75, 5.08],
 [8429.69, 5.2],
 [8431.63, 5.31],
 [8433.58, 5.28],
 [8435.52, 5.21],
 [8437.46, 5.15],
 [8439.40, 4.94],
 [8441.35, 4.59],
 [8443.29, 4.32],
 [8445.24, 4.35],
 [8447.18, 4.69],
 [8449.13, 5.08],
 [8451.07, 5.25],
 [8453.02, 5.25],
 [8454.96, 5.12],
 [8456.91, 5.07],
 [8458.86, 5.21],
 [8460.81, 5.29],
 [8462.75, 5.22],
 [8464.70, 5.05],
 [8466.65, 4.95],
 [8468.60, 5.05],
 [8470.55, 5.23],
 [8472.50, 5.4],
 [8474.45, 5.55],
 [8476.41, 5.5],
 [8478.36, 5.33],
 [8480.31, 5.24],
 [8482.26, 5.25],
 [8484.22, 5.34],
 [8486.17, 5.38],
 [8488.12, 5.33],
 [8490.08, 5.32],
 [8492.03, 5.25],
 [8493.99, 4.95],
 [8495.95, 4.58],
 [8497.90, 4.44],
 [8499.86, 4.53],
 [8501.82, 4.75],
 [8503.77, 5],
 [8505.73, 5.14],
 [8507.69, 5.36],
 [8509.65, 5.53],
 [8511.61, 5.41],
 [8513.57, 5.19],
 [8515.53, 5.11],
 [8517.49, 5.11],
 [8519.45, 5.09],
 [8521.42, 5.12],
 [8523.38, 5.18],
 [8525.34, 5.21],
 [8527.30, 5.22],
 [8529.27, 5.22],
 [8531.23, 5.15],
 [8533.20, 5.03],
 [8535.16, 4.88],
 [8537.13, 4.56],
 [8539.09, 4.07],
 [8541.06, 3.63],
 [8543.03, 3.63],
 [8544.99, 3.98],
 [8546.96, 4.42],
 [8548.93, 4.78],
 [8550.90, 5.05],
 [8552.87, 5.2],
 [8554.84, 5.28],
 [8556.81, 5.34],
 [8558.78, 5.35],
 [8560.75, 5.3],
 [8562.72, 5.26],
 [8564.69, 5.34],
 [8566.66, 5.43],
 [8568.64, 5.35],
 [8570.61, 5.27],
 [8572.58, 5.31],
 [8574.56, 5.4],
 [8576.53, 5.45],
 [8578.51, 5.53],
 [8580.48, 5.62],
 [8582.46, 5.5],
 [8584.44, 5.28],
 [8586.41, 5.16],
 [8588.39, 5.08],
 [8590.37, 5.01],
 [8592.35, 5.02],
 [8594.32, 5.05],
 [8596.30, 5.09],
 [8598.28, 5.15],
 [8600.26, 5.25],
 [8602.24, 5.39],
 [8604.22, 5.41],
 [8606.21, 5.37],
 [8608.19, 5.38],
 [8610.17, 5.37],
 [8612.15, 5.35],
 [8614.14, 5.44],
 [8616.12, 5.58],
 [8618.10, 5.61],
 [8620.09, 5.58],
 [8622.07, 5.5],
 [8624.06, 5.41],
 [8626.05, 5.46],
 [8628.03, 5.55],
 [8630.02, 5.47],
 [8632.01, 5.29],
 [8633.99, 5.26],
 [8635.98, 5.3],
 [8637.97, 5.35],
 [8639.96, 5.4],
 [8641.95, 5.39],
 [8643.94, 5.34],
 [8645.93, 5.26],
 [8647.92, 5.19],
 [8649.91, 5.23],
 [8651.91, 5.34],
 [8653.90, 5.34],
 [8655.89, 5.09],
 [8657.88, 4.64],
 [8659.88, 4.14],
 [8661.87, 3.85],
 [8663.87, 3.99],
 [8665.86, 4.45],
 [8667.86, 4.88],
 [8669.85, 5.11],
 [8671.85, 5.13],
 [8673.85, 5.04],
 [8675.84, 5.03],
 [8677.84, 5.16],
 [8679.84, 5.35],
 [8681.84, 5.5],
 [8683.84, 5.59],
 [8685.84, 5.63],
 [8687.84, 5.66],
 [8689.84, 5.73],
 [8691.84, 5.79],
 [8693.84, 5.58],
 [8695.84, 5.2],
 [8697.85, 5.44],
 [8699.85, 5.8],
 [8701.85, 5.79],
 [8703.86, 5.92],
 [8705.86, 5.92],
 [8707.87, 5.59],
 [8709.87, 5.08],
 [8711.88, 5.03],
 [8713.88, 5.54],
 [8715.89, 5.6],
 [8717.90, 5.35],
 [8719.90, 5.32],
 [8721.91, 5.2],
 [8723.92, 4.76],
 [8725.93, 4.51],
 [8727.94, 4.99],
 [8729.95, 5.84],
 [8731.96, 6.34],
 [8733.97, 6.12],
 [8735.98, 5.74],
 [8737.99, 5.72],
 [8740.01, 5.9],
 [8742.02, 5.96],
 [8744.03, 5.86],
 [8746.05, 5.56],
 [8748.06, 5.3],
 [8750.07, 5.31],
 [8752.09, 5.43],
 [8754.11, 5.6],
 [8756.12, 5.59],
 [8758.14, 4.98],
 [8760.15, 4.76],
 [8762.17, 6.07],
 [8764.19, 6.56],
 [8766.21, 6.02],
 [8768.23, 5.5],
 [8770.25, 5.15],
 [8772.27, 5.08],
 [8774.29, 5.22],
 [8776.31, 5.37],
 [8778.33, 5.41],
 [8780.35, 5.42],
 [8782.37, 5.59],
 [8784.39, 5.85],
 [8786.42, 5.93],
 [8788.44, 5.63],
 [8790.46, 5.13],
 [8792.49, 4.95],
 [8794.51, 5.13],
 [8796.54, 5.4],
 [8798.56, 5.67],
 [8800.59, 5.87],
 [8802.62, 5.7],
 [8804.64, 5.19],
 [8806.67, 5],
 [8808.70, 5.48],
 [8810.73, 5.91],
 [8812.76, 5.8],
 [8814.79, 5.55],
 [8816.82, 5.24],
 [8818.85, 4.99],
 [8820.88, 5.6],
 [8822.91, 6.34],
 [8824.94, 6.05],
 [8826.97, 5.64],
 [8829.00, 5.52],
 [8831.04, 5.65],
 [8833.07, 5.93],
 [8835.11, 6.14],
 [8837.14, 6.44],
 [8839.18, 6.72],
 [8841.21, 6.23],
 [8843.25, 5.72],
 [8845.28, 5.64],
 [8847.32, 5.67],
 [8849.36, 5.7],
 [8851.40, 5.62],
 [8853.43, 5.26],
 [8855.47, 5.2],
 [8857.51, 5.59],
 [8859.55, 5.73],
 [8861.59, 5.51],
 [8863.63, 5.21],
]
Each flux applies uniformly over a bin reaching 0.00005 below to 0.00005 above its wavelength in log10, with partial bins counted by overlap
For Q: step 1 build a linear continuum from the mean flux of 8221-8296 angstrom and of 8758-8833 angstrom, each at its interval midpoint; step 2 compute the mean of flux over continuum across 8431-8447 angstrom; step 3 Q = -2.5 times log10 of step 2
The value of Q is 0.141 mag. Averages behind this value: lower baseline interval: 5.56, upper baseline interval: 5.53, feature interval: 4.87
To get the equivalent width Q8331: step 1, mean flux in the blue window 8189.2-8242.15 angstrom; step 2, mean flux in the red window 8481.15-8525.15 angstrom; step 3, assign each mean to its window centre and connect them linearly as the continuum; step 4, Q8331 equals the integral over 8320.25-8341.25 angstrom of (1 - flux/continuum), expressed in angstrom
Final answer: 1.0 angstrom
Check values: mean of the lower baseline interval 5.59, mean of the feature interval 5.13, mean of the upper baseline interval 5.11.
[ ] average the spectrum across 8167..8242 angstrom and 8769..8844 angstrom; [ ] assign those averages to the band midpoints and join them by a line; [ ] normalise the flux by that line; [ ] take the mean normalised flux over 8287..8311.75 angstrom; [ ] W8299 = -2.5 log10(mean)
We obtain 0.04 mag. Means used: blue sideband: 5.61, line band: 5.41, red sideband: 5.61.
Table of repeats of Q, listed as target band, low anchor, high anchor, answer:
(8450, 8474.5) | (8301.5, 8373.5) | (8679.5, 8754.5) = 0.040 mag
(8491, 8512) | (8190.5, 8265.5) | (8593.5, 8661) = 0.085 mag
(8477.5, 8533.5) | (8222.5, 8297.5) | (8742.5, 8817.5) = 0.081 mag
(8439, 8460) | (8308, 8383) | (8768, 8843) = 0.104 mag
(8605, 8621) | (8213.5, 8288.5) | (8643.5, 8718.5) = -0.033 mag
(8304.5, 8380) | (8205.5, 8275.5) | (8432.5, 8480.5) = 0.011 mag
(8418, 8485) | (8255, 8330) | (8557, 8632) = 0.052 mag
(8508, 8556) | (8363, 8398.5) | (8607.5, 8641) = 0.111 mag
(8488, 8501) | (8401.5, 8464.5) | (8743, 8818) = 0.071 mag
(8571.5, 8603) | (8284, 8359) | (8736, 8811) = 0.035 mag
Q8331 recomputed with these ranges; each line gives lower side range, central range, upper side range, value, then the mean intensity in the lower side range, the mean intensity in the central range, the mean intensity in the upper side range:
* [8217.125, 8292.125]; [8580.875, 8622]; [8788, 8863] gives 2.1 angstrom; 5.55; 5.31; 5.63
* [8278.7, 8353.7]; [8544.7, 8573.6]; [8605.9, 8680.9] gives 0.4 angstrom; 5.33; 5.14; 5.17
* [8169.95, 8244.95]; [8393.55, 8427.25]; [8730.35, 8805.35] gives 1.2 angstrom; 5.6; 5.39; 5.57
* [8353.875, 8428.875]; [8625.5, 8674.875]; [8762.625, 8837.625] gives 4.1 angstrom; 5.37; 5.06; 5.59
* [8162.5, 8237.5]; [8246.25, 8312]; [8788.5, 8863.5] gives 1.3 angstrom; 5.61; 5.5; 5.63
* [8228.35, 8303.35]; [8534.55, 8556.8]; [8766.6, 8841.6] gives 4.2 angstrom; 5.54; 4.53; 5.6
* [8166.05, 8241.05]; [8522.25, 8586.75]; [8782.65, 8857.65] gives 6.8 angstrom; 5.61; 5.04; 5.65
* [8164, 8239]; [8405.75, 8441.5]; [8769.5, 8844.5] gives 2.5 angstrom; 5.61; 5.22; 5.61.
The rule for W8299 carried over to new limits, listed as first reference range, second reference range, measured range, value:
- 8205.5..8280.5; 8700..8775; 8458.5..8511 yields 0.08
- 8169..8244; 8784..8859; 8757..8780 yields 0.04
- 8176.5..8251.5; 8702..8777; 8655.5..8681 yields 0.16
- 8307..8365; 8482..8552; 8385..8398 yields -0.03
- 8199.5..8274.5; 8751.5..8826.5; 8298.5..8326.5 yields 0.04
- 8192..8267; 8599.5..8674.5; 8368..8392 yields 0.02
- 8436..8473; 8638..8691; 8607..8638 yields -0.07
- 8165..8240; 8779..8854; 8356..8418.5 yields 0.05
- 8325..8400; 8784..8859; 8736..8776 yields 0.01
